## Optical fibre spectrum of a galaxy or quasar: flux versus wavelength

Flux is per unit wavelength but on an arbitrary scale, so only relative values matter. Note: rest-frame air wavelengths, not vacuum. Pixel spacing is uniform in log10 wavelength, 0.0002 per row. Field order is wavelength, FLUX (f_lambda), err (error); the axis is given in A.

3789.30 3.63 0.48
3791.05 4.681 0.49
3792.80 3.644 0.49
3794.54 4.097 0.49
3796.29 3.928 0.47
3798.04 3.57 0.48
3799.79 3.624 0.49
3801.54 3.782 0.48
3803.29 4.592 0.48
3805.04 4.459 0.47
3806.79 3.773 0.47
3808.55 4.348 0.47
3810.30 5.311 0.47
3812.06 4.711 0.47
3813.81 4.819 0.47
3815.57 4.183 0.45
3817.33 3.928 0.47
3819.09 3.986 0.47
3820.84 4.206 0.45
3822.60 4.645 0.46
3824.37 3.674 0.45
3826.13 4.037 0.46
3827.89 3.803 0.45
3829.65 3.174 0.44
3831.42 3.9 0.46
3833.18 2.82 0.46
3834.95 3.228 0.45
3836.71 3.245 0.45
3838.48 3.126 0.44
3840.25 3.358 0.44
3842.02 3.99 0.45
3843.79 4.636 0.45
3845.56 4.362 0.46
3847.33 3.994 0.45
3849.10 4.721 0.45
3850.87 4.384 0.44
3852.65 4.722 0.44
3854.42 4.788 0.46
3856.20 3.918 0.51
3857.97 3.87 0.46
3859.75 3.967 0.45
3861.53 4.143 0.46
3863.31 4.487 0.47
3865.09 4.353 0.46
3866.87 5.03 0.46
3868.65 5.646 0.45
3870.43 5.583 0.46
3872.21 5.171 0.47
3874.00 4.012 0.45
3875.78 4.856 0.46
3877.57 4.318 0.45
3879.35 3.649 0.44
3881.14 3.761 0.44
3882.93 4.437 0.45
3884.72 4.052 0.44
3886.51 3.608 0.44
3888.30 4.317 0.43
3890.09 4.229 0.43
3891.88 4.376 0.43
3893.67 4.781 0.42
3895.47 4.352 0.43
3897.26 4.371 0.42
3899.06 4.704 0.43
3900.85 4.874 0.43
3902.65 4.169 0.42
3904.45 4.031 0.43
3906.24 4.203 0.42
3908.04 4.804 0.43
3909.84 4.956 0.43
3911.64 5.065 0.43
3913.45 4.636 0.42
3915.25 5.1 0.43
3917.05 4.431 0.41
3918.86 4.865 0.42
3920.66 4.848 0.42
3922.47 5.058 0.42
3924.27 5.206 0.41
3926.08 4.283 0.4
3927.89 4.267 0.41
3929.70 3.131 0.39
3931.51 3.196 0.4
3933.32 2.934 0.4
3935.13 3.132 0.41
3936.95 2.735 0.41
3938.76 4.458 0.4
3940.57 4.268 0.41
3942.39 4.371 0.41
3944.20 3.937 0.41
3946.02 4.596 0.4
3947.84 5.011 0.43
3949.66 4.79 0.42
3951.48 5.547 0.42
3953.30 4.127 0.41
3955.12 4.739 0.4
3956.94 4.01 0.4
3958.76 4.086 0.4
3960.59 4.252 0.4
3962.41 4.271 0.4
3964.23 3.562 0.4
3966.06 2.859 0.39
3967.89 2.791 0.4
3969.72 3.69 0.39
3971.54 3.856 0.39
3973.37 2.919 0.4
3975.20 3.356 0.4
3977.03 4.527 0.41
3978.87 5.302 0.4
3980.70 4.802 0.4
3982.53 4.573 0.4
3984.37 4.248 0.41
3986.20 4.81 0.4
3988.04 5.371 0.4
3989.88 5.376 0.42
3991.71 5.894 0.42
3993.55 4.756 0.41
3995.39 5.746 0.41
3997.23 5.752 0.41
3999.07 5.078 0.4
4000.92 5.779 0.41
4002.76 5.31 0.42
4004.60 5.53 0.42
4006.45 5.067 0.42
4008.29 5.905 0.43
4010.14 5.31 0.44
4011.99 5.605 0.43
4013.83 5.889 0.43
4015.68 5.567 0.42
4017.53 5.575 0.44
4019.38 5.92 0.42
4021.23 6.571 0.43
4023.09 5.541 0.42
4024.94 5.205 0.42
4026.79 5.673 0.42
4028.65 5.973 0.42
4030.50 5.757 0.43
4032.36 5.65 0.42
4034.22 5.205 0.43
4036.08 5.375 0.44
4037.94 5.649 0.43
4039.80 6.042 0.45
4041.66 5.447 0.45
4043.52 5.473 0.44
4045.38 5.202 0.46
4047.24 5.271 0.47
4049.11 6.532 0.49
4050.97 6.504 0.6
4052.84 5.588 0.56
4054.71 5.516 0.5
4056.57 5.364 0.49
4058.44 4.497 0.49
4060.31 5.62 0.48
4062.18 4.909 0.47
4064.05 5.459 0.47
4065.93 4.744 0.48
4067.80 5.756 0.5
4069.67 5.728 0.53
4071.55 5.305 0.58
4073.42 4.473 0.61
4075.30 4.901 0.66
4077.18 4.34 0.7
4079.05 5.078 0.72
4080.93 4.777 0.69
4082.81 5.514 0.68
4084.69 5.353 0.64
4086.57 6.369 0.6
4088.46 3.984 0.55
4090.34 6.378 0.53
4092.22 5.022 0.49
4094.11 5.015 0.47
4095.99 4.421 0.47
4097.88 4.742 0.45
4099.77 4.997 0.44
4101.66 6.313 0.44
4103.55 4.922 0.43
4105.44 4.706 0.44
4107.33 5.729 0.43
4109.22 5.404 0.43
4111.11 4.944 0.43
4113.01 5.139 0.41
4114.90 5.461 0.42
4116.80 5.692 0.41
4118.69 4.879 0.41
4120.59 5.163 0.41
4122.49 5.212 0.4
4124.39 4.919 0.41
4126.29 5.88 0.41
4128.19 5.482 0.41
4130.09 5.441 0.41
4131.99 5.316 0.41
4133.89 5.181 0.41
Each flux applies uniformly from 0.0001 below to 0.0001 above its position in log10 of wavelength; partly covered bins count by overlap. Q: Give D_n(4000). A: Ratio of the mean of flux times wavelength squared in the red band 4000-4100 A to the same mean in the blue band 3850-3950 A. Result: 1.33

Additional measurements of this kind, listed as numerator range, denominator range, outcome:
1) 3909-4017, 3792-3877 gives 1.17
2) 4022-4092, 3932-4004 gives 1.28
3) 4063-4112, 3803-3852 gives 1.46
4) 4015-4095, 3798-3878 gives 1.44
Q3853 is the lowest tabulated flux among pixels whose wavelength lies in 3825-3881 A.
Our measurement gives 2.82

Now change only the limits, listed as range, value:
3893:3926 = 4.031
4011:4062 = 4.497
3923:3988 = 2.735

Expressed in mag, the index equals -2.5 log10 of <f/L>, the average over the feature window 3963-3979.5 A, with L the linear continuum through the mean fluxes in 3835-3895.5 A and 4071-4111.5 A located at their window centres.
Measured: 0.27 mag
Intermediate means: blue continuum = 4.29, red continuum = 5.12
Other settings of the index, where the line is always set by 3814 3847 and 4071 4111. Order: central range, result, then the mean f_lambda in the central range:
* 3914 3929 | -0.111 mag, 4.73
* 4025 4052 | -0.169 mag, 5.68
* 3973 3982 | 0.070 mag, 4.27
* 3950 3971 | 0.116 mag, 4.01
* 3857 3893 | -0.091 mag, 4.39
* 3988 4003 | -0.176 mag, 5.46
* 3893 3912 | -0.094 mag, 4.56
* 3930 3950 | 0.124 mag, 3.9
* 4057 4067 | -0.019 mag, 5.07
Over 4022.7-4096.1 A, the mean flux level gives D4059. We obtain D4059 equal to 5.37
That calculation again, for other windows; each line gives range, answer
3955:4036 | 4.96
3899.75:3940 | 4.29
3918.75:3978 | 4.04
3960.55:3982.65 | 3.87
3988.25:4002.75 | 5.47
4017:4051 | 5.69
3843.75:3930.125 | 4.49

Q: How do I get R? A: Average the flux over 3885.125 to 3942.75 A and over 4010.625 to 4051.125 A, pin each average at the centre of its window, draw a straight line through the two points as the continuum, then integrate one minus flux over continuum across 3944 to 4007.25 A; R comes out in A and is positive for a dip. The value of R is 5.7 A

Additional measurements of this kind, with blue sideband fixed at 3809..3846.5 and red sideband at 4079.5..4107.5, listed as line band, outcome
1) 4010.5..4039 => -4.63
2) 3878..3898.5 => 0.28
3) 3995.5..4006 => -1.59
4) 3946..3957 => -0.51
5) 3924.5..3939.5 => 2.91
